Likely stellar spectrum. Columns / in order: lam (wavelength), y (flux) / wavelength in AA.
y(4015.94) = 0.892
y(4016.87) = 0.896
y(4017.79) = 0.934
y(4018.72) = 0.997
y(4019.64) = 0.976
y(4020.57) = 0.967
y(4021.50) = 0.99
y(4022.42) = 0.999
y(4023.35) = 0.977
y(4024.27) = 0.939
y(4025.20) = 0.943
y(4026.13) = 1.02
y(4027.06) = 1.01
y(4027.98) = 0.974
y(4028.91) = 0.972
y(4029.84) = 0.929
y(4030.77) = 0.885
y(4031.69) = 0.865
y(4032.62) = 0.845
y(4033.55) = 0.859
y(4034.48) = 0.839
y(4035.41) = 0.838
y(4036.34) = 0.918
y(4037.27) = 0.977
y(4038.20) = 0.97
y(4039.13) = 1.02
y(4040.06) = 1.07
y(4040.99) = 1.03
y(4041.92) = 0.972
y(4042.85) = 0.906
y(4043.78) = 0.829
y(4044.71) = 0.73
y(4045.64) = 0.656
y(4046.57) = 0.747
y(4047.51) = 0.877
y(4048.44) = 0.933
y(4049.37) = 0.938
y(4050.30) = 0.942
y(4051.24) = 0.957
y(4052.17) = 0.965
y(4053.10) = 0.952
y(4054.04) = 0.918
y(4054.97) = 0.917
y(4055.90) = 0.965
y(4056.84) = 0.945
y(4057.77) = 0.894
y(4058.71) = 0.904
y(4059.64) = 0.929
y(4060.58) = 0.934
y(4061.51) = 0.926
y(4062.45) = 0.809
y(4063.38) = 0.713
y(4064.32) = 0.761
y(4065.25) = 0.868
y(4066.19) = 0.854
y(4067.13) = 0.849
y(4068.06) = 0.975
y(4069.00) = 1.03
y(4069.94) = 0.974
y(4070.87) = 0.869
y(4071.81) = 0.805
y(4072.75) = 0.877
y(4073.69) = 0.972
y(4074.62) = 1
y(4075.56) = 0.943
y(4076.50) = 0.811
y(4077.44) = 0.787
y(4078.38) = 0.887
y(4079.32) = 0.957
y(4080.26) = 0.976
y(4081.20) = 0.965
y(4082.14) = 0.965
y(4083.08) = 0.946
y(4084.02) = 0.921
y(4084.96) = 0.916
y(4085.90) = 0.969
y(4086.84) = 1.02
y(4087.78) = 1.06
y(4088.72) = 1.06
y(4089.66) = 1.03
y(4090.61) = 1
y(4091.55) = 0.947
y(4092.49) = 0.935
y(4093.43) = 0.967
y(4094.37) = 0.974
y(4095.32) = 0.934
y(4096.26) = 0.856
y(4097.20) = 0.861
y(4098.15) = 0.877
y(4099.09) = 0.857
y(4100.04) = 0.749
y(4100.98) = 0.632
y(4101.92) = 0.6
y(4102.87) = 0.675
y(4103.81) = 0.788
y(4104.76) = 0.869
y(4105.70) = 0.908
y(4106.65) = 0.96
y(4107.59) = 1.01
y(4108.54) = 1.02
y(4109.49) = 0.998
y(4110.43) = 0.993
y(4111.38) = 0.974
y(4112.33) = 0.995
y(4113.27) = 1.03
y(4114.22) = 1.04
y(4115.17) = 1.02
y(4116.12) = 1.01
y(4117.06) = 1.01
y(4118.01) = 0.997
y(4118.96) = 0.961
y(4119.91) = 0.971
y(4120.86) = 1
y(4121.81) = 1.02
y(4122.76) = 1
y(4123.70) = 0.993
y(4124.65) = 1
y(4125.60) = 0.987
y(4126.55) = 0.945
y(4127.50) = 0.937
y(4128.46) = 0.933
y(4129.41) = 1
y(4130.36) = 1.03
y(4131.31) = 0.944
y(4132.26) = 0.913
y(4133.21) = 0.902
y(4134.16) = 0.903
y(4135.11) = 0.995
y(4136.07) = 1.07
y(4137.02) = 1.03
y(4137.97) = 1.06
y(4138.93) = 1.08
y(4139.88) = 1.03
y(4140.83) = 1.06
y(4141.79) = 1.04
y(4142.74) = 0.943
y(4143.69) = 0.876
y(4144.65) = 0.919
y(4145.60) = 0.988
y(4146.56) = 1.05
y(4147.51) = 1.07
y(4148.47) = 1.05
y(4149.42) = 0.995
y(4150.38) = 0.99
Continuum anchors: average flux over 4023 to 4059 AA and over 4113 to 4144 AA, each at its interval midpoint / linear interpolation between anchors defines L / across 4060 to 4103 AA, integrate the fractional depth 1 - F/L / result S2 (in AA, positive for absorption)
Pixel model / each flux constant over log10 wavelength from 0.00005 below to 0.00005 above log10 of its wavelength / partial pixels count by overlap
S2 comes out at 2.4 AA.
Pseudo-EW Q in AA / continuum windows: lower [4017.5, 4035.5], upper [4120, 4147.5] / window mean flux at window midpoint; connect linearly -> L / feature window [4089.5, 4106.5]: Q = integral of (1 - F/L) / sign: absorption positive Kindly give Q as 2.0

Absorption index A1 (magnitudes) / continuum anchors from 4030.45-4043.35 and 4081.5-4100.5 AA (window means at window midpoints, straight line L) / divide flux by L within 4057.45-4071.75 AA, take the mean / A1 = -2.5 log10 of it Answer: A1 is 0.06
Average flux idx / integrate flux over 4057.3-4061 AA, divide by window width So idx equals 0.915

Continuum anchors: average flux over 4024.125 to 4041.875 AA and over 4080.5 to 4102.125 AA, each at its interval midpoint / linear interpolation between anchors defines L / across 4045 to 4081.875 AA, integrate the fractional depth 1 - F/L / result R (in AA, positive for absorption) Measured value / 1.3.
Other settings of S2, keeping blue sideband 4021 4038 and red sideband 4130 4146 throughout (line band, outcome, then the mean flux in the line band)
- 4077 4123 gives 1.5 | 0.936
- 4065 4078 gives 0.7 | 0.901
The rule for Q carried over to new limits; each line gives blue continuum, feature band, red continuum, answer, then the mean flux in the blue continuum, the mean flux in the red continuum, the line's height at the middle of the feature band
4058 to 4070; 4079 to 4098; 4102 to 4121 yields -0.9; 0.883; 0.953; 0.919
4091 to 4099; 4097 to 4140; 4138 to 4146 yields 0.5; 0.917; 0.996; 0.957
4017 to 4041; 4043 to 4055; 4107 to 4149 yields 1.1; 0.949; 0.995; 0.959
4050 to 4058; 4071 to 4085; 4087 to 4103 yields -0.1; 0.94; 0.89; 0.911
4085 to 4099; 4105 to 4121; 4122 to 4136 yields -0.5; 0.959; 0.967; 0.964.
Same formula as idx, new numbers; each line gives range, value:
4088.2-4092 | 1.01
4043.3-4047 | 0.742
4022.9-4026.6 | 0.969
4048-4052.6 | 0.947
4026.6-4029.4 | 0.986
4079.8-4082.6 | 0.968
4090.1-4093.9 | 0.963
